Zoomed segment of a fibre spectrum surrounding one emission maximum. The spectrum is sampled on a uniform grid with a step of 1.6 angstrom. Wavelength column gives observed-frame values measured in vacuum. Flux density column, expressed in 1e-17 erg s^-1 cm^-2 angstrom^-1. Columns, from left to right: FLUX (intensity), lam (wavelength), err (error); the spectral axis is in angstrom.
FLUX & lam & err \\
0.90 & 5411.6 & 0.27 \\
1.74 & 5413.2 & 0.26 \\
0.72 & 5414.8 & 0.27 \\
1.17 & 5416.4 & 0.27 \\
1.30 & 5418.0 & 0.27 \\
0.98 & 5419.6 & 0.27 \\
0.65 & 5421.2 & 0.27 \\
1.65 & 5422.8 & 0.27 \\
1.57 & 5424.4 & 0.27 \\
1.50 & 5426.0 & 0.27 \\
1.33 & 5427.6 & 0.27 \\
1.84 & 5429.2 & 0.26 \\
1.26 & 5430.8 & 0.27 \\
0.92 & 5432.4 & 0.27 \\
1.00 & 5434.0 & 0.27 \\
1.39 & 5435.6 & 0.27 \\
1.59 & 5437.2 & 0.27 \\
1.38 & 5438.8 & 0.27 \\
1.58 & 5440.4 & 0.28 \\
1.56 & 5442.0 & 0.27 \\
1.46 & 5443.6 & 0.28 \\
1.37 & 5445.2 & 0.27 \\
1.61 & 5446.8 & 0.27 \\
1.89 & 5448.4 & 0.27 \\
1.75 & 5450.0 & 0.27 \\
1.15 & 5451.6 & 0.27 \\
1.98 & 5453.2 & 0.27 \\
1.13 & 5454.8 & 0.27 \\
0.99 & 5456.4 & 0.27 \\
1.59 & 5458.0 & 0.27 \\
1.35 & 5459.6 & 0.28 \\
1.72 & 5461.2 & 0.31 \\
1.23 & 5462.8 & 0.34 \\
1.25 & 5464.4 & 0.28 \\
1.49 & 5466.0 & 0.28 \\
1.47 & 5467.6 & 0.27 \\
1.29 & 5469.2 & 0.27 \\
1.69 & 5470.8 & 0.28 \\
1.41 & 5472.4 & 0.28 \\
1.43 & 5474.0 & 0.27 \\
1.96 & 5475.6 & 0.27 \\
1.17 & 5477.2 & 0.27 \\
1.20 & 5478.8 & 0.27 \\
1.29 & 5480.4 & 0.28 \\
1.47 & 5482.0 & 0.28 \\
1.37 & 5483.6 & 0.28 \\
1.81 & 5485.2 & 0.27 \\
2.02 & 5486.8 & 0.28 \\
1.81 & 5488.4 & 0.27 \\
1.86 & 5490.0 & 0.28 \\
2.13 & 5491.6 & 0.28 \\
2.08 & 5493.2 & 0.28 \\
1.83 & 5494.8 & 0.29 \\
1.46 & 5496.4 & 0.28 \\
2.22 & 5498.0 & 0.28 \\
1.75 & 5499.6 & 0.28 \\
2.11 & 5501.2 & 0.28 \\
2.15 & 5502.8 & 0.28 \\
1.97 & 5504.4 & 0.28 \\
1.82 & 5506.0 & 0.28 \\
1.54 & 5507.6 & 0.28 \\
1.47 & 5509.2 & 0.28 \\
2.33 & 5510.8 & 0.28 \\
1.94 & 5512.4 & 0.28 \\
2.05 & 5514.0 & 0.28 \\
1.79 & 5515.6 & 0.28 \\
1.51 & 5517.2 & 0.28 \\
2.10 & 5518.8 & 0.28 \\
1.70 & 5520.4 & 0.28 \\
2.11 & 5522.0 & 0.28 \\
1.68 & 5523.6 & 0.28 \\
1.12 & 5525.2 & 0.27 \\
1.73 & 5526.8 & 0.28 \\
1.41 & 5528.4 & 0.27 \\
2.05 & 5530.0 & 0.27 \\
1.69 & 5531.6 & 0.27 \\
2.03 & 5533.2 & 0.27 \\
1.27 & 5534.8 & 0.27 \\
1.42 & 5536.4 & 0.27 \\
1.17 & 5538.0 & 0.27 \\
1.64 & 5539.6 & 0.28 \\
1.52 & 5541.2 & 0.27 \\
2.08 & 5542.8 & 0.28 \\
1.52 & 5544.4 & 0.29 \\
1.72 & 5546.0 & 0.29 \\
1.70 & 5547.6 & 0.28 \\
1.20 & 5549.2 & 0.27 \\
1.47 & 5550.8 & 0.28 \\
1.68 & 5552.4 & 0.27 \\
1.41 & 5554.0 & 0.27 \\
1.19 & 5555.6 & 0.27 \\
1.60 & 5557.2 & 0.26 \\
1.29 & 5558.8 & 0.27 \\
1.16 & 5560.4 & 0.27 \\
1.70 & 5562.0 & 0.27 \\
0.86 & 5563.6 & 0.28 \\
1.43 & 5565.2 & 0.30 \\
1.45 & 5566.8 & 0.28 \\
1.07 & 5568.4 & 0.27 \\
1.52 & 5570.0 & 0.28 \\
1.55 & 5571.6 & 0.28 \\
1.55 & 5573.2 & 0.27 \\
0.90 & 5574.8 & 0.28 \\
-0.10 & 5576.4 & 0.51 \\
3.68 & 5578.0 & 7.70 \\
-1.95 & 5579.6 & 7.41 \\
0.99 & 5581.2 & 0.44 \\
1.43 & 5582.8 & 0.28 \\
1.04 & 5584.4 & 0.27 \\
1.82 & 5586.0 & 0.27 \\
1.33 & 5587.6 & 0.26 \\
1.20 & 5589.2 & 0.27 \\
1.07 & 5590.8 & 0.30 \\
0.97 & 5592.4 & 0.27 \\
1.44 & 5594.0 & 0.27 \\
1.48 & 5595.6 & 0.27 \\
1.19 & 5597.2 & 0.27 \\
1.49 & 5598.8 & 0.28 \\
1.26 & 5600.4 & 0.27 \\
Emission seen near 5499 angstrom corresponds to Mg II 2798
